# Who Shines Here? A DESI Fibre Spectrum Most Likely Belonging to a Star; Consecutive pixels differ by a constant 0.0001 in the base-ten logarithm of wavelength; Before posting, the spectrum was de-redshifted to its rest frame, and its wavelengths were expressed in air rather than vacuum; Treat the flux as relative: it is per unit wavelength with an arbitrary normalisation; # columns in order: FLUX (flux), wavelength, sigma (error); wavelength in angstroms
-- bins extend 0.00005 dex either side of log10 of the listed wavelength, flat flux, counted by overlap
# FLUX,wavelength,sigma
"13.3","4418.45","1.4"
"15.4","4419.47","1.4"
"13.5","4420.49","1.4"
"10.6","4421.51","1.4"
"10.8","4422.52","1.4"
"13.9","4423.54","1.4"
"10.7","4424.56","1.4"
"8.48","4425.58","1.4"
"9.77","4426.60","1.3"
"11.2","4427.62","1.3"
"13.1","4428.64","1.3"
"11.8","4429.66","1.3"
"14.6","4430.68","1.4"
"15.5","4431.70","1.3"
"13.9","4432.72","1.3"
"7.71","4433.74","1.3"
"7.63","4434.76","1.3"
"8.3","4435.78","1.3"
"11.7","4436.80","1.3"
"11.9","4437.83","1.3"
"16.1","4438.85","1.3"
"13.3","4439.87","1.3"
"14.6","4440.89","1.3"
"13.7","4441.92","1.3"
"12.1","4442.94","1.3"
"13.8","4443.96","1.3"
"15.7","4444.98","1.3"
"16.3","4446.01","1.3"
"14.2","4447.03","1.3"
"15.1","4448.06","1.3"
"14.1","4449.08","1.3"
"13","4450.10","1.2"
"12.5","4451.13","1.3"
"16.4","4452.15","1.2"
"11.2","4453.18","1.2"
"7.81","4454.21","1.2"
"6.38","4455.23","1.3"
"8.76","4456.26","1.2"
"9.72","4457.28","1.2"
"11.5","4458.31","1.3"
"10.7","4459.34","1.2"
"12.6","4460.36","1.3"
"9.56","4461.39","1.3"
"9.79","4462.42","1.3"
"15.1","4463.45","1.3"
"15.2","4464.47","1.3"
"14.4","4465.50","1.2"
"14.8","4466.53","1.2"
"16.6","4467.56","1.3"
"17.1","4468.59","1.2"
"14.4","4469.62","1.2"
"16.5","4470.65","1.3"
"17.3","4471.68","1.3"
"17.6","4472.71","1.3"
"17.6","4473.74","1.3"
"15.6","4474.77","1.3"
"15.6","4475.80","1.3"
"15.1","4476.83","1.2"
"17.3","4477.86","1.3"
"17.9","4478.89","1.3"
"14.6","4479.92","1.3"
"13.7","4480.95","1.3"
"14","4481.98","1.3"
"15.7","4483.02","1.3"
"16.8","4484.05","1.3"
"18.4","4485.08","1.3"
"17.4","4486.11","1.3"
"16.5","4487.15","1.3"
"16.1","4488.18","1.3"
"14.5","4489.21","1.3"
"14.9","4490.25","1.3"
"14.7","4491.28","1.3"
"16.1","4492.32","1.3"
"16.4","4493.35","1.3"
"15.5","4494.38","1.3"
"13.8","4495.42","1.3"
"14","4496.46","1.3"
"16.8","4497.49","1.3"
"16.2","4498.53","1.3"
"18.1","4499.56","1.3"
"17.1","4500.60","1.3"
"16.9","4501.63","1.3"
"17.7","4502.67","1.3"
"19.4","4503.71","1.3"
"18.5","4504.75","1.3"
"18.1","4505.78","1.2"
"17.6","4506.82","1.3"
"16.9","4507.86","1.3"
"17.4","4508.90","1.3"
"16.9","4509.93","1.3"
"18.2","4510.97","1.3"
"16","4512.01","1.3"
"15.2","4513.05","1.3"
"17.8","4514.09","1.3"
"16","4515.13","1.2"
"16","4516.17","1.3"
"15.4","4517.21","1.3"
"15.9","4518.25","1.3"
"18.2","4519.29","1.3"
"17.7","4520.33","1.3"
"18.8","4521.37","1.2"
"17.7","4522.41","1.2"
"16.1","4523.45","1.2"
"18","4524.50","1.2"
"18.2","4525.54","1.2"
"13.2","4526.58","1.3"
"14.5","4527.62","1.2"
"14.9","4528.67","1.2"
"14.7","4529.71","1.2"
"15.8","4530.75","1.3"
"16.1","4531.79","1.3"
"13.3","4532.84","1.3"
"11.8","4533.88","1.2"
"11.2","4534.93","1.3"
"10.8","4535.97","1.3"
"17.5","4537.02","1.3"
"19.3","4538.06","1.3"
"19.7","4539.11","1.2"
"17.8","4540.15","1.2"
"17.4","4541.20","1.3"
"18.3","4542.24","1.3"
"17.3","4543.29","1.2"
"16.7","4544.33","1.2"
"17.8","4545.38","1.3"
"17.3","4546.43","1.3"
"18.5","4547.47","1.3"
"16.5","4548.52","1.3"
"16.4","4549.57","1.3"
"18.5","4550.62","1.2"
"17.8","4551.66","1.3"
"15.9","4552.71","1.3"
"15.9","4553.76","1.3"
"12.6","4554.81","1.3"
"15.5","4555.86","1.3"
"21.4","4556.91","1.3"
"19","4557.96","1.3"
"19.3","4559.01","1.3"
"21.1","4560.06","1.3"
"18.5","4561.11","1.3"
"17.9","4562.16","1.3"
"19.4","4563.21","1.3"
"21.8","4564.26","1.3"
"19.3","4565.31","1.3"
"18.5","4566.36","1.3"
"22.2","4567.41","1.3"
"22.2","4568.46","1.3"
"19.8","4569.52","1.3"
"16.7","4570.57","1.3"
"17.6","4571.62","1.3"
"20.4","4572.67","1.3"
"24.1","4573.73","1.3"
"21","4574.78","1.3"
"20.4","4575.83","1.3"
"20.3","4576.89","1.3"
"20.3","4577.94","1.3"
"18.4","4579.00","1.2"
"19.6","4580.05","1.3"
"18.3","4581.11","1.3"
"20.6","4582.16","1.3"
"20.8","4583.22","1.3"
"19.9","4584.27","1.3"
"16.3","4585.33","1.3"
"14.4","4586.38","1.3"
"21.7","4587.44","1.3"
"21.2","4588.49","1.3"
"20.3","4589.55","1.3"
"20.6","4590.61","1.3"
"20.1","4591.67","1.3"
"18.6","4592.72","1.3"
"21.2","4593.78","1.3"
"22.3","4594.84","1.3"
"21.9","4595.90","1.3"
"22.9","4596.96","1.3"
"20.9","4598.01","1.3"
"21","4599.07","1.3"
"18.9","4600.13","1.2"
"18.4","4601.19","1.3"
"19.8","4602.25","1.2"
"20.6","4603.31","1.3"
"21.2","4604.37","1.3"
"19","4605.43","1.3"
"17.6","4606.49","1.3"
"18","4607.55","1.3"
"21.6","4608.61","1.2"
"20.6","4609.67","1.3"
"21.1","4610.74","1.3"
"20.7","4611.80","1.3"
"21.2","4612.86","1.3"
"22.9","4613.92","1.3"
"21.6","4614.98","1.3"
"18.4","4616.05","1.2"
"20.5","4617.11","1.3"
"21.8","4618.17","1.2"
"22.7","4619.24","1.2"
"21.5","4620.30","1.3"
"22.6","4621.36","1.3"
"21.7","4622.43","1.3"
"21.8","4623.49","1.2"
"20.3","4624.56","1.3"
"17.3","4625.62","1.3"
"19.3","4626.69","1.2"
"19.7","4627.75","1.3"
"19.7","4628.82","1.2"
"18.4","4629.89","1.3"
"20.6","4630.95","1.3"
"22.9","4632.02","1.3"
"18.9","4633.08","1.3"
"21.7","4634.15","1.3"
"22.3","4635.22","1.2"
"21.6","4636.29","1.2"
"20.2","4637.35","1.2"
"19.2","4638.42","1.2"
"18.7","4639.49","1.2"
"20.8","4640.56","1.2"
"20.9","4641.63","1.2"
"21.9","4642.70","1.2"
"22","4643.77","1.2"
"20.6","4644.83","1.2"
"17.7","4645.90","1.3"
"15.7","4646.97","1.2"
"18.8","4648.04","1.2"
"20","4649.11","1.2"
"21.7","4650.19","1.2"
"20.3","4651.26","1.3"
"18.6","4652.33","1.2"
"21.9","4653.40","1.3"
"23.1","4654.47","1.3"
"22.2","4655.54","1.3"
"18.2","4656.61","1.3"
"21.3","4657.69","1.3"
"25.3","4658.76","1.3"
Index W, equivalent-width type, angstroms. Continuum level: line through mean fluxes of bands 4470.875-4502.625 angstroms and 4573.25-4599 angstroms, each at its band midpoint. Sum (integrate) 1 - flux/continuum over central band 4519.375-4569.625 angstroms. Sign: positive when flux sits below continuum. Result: 3.4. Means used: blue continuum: 16.1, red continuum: 20.3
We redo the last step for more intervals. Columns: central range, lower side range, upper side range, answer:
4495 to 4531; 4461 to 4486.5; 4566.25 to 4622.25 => 0.82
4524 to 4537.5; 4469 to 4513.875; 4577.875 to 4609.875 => 2.39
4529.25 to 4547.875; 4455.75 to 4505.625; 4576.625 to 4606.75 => 1.64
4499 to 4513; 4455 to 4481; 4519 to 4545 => -1.97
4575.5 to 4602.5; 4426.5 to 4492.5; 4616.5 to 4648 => -1.72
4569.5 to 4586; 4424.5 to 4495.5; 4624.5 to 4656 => -1.48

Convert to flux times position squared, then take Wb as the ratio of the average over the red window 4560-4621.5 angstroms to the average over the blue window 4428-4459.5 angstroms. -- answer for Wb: 1.7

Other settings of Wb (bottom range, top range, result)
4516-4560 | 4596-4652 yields 1.28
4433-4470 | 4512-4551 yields 1.35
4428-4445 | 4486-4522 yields 1.36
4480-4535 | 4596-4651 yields 1.33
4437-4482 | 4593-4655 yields 1.59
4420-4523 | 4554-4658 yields 1.46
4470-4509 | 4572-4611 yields 1.28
